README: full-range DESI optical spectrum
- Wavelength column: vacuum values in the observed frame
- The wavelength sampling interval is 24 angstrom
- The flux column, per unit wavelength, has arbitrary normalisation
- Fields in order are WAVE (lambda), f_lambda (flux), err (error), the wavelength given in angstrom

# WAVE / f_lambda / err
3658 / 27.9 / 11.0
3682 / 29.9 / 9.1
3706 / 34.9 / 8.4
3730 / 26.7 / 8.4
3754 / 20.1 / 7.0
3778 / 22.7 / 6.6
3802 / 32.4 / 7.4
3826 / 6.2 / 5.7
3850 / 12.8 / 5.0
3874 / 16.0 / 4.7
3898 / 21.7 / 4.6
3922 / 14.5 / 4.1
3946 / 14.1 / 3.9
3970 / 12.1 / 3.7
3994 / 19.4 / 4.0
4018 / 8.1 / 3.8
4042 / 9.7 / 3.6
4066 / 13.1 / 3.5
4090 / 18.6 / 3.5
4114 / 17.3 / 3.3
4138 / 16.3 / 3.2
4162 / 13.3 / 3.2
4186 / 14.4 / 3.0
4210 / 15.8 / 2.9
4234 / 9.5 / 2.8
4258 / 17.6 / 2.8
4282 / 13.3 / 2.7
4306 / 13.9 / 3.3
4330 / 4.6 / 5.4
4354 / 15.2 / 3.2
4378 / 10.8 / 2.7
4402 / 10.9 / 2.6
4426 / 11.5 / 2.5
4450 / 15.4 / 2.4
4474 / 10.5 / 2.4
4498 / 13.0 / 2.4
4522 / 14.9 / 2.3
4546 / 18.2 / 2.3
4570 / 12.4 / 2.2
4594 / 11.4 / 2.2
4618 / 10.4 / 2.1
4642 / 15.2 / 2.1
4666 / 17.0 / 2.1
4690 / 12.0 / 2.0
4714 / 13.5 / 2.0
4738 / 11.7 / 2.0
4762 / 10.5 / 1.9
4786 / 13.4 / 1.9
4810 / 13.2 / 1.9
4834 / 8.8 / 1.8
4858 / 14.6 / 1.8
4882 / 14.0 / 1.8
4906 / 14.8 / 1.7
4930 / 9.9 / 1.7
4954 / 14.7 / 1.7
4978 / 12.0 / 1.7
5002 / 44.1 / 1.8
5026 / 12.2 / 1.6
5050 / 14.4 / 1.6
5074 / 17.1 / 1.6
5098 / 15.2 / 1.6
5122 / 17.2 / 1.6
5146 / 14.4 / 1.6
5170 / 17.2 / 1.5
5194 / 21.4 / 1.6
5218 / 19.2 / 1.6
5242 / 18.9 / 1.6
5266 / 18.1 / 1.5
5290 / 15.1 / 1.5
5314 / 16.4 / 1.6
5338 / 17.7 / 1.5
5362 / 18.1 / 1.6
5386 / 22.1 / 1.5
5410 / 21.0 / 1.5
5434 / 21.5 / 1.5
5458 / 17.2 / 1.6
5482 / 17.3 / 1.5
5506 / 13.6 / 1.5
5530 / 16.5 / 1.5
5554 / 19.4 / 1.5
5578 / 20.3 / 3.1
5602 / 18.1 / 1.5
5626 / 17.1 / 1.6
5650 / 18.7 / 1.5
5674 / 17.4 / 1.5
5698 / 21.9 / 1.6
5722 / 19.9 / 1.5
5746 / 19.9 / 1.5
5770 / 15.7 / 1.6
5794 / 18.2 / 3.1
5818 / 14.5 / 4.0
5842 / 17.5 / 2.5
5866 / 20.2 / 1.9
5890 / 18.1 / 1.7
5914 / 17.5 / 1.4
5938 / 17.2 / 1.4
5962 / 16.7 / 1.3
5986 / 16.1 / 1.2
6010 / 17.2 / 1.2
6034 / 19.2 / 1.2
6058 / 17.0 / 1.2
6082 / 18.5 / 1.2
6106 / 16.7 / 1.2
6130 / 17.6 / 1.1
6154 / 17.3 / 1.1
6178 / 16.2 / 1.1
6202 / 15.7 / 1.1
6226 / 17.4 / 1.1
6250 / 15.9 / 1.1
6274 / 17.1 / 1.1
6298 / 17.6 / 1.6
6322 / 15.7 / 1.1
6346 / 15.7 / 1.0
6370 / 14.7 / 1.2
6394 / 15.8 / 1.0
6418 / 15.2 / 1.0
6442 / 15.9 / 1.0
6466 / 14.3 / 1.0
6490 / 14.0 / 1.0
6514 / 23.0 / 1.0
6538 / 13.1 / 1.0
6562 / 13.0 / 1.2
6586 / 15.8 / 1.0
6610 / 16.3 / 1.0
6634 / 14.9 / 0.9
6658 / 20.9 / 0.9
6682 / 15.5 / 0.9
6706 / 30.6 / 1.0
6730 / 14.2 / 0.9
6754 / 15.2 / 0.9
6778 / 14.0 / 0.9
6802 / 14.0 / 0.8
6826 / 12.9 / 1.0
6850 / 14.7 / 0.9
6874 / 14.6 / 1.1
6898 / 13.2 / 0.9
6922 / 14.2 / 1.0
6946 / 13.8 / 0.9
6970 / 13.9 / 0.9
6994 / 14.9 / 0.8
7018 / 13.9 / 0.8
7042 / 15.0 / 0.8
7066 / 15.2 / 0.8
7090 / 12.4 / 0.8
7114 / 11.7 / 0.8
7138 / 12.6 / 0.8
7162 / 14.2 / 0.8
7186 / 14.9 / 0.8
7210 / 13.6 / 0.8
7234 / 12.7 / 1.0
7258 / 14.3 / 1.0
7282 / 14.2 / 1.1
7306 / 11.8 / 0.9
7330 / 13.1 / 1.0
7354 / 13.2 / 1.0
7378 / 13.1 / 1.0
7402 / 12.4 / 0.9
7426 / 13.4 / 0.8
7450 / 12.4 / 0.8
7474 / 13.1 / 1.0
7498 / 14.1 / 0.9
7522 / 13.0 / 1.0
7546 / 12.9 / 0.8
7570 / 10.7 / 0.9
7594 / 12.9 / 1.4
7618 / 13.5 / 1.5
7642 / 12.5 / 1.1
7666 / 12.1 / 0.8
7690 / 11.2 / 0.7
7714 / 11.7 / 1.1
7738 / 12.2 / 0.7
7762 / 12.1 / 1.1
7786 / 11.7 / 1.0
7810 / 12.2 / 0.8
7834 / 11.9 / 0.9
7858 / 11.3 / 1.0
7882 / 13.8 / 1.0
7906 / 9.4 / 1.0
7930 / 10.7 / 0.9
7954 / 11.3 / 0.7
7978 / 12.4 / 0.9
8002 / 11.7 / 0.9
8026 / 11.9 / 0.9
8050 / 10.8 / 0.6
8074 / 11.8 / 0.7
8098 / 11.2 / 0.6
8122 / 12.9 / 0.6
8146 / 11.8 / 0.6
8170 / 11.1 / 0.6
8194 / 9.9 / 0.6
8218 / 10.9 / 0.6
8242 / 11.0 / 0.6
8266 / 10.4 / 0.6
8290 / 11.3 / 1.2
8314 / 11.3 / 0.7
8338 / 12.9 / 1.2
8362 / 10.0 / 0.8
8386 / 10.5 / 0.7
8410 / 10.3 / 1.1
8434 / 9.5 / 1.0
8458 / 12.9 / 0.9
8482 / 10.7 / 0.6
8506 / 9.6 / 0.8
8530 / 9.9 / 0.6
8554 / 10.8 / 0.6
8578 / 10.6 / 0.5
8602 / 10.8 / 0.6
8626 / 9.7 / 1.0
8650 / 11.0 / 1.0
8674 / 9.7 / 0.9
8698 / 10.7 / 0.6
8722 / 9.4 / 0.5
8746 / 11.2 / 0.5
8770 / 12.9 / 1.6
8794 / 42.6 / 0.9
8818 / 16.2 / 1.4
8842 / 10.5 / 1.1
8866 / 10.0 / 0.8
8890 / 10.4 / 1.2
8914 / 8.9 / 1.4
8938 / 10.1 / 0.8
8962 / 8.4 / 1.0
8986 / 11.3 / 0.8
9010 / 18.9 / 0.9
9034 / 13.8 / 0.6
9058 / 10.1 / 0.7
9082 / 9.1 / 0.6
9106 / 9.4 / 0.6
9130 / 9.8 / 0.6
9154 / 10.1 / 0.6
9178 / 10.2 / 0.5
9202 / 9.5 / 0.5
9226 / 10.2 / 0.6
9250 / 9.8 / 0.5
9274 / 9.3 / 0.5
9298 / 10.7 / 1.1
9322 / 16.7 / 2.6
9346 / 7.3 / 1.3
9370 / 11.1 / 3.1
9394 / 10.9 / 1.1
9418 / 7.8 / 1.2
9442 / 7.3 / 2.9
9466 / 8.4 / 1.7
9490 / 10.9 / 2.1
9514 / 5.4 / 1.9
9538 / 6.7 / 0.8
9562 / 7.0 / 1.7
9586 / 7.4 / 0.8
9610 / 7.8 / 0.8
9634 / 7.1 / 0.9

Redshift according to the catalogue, 0.34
